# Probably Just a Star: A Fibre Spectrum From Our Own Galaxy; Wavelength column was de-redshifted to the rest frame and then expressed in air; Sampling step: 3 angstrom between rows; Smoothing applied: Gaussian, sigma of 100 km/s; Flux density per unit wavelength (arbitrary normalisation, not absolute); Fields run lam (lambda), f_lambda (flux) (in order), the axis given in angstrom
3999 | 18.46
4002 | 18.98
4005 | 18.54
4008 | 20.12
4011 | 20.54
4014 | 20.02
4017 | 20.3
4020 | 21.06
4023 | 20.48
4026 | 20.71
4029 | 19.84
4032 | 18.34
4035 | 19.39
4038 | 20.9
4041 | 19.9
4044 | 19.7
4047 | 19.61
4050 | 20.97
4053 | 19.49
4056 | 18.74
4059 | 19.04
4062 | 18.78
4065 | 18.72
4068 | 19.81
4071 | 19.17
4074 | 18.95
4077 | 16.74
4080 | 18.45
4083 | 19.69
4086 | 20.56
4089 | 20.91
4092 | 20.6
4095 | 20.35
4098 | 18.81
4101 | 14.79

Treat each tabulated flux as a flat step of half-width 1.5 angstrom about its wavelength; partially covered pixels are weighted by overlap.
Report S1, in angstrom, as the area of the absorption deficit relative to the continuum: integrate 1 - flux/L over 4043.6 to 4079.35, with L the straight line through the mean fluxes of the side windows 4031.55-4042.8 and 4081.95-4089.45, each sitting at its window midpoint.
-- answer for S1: 1.7 angstrom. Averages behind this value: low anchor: 19.8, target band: 19.1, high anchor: 20.4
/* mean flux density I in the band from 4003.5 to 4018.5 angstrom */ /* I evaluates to 19.9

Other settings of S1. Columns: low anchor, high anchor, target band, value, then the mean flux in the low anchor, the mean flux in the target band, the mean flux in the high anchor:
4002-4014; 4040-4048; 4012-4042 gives -0.6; 19.7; 20.1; 19.7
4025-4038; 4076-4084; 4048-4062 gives -0.3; 19.7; 19.5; 18.3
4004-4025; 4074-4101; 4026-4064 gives 0.4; 20.2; 19.6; 19.2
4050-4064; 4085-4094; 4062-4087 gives 1.3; 19.2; 19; 20.7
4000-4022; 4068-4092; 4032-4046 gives -0.1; 19.9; 19.8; 19.3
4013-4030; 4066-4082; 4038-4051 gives -0.3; 20.4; 20.1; 18.7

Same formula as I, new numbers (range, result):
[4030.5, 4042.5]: 19.6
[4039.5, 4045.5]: 19.8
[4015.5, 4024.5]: 20.6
